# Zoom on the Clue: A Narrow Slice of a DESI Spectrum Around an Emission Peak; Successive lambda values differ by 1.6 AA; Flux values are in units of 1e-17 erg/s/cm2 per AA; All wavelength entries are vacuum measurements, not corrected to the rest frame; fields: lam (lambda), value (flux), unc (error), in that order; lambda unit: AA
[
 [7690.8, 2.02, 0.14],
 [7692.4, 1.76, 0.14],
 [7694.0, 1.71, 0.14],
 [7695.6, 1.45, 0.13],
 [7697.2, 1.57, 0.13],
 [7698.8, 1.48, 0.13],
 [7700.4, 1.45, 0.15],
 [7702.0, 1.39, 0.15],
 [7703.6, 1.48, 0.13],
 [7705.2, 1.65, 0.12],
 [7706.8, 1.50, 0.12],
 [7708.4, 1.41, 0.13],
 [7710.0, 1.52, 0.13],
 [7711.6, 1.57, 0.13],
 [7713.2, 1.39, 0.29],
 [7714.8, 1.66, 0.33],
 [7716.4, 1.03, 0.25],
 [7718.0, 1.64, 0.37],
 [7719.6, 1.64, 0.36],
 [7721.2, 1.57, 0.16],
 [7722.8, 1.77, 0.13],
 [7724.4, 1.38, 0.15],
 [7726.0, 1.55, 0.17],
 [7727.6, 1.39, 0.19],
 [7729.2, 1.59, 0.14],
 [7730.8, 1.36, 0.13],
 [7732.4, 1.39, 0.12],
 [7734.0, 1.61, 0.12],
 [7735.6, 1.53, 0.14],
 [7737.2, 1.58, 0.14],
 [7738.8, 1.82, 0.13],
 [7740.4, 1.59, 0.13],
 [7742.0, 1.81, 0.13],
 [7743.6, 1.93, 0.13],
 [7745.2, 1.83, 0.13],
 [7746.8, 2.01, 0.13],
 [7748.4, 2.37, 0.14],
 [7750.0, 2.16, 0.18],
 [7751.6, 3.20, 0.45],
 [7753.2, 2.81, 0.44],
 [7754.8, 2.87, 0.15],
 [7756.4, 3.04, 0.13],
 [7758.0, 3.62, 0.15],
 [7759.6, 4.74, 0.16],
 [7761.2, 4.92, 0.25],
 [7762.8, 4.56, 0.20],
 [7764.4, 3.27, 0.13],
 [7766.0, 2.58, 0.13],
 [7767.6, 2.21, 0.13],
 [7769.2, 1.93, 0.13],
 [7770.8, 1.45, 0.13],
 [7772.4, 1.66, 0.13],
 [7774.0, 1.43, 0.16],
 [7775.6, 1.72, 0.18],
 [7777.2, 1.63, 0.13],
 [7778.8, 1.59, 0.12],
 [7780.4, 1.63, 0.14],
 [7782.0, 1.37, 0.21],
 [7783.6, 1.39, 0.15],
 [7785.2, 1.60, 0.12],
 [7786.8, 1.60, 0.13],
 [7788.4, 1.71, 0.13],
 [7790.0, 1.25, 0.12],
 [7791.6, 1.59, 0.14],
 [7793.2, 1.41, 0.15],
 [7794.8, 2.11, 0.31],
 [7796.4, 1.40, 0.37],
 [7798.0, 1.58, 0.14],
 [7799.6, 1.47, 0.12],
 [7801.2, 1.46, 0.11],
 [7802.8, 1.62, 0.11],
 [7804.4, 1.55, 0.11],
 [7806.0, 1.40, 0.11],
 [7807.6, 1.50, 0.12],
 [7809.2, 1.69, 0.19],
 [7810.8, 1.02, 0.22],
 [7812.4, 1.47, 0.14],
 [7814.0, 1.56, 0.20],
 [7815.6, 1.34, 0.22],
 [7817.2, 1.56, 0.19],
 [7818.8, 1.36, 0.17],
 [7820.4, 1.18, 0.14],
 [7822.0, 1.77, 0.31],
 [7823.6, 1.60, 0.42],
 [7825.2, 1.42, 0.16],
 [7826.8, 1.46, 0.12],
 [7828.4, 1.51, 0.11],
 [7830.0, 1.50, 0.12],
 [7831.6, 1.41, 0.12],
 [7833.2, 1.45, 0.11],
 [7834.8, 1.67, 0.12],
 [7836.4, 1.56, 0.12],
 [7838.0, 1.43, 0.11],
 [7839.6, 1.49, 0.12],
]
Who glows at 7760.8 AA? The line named [O III]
